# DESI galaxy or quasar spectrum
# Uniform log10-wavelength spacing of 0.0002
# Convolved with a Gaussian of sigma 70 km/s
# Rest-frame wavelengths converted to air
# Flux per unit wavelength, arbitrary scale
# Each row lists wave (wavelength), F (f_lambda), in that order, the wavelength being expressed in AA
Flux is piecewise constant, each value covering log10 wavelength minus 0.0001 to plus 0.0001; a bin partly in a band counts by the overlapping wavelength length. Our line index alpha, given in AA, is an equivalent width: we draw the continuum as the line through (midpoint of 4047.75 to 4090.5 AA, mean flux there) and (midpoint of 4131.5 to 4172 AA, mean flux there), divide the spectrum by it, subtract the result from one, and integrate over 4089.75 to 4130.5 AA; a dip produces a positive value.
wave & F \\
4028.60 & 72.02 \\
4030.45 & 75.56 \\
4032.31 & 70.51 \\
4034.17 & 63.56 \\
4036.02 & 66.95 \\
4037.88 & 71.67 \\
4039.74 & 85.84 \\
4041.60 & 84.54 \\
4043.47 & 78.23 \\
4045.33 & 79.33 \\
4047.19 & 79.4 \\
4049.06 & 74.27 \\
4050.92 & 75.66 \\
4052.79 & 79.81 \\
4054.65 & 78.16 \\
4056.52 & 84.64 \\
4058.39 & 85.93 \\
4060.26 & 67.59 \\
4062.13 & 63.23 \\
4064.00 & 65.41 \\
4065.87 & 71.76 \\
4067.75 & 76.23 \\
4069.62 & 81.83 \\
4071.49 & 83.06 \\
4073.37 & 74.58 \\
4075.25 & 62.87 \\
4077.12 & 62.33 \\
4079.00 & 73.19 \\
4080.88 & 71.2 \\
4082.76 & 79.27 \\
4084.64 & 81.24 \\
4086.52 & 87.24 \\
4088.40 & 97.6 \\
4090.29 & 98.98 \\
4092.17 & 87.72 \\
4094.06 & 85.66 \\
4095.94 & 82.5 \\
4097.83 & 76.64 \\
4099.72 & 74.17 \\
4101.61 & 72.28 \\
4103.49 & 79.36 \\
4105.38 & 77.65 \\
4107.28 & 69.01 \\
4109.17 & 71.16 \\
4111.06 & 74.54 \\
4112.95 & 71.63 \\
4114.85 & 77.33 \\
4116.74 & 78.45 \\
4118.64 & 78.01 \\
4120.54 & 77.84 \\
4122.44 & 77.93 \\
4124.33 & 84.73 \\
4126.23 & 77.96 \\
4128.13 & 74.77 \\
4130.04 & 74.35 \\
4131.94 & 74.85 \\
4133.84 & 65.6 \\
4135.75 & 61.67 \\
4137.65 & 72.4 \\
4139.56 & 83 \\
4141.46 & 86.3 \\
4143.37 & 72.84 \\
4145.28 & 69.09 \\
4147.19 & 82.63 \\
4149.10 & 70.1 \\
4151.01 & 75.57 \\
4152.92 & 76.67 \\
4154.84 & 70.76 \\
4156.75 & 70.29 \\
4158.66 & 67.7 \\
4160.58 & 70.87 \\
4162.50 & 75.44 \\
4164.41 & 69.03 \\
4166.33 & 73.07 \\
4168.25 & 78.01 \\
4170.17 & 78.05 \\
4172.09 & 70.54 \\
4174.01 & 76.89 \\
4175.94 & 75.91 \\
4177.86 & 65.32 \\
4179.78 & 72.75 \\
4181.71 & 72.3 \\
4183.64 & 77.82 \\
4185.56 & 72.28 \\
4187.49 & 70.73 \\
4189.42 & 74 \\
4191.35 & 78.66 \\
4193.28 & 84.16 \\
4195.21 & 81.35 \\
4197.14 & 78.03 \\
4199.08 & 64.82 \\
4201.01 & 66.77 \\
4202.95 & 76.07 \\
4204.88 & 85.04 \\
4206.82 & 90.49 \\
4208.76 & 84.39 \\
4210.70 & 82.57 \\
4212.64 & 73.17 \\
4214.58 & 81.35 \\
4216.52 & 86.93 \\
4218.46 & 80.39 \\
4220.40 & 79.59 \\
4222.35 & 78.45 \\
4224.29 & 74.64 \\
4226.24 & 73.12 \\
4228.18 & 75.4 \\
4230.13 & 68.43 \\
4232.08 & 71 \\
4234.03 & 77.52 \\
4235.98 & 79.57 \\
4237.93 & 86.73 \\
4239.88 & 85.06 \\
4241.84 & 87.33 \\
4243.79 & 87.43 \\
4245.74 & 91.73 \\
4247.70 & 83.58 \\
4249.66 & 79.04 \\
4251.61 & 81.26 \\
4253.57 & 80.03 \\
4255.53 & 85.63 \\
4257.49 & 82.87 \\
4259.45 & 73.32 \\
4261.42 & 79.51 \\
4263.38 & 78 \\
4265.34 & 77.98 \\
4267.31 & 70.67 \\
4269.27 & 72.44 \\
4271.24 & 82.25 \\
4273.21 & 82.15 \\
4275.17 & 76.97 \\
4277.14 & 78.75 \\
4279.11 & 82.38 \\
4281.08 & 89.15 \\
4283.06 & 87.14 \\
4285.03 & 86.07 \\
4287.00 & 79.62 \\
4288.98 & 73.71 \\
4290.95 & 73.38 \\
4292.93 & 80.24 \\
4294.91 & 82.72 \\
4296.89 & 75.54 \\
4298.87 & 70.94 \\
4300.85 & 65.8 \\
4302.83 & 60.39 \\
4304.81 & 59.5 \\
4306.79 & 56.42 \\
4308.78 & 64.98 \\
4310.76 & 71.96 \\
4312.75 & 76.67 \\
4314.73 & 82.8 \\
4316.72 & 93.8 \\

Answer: -1.6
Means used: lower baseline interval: 76.9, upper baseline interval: 73.4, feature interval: 78.1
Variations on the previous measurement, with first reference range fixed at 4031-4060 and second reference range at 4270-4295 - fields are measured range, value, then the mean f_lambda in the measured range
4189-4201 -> 0.5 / 76.2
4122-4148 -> 1.0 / 75.5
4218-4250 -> 0.1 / 80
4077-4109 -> -0.9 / 80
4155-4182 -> 2.2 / 72.5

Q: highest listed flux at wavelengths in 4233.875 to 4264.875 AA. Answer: 91.73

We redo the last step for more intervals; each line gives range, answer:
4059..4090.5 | 98.98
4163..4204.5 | 84.16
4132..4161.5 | 86.3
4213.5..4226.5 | 86.93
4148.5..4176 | 78.05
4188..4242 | 90.49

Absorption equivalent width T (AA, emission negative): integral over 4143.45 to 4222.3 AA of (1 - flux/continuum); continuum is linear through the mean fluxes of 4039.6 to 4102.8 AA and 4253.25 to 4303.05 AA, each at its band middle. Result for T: 2.48 AA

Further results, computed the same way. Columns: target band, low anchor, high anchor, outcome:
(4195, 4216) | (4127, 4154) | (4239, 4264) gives 0.16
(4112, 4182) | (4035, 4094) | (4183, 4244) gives 3.42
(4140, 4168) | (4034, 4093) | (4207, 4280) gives 1.71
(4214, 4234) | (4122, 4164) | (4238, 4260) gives 1.13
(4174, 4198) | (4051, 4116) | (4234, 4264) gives 1.56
